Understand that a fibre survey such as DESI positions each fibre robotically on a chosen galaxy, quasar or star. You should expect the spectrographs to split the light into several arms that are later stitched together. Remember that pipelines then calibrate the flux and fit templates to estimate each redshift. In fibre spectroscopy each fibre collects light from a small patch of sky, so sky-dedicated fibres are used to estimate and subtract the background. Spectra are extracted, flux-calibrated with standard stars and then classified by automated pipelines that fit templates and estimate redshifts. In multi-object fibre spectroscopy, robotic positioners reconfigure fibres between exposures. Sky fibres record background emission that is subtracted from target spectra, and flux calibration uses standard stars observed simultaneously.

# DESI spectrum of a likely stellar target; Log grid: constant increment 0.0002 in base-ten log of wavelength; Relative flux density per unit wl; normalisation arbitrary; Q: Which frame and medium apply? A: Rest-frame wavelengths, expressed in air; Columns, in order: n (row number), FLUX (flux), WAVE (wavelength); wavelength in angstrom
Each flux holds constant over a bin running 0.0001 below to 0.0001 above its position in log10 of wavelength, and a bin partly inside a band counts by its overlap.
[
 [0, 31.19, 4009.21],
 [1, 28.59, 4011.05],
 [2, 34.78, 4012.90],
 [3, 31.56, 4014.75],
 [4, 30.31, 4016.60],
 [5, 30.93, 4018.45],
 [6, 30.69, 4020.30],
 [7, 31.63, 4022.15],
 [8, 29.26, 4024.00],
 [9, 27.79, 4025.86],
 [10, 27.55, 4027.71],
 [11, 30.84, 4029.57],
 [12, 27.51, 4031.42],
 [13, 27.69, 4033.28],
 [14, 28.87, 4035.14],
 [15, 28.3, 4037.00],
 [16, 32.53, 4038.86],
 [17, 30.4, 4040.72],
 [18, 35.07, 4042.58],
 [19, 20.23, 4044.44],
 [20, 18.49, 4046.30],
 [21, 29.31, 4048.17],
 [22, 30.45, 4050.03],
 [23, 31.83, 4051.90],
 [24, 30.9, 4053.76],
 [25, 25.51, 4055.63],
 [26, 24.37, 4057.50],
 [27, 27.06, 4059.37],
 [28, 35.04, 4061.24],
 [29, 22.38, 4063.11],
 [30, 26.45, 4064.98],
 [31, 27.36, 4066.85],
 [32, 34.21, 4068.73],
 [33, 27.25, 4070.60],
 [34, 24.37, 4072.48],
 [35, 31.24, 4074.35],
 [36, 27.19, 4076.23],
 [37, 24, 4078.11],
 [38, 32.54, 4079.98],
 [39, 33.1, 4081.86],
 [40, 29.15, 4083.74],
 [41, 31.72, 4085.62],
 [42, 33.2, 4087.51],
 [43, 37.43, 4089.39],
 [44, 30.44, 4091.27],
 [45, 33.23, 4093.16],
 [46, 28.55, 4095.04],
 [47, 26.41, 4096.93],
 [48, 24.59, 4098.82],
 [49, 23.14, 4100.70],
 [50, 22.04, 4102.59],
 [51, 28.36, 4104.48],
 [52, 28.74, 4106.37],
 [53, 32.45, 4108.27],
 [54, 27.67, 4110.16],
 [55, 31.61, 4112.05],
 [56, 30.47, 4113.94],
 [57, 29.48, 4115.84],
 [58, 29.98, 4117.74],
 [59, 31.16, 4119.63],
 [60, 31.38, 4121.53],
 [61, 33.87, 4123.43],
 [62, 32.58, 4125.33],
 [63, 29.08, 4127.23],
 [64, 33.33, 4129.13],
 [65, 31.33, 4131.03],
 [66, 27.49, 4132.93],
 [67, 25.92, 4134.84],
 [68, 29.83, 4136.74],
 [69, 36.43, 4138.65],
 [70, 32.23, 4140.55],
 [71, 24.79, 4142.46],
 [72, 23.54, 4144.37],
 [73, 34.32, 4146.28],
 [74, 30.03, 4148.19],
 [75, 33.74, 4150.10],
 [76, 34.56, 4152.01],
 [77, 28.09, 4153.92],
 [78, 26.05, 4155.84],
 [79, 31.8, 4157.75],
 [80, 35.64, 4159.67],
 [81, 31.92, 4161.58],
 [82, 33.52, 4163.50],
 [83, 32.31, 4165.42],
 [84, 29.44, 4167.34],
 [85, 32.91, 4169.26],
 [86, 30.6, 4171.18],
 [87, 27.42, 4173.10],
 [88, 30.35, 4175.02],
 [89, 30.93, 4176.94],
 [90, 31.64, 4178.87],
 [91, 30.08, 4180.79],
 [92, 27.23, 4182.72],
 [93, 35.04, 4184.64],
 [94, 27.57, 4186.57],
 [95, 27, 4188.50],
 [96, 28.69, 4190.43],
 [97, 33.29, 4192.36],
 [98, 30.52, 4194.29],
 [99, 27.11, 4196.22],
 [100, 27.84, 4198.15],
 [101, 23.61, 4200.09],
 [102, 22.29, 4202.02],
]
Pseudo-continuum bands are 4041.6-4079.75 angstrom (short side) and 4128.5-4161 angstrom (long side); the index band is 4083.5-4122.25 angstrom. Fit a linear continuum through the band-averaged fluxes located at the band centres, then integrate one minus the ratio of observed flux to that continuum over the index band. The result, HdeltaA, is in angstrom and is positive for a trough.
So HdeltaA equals -0.6 angstrom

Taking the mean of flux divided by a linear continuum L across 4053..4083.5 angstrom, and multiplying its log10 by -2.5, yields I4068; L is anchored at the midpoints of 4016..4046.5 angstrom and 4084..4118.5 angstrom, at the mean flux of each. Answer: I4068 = 0.03 mag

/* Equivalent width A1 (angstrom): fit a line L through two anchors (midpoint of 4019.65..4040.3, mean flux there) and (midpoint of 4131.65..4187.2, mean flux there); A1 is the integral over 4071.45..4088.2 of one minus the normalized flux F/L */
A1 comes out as 0.1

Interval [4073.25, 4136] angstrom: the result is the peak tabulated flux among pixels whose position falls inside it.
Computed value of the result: 37.43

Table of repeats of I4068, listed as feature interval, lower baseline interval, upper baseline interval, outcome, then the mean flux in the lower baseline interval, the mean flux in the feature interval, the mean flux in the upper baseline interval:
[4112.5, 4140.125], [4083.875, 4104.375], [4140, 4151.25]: -0.05 mag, 29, 30.9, 29.8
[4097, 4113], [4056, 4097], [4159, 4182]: 0.10 mag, 29.4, 27.3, 31.3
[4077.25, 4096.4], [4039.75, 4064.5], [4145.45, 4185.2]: -0.09 mag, 27.8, 31.3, 31.3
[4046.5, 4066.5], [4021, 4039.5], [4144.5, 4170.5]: 0.06 mag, 29.2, 27.9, 31.6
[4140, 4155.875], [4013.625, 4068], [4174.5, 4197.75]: -0.01 mag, 28.7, 29.8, 29.9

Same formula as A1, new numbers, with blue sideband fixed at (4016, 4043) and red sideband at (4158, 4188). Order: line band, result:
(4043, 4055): 1.13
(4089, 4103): 1.06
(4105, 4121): 0.20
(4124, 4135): 0.11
